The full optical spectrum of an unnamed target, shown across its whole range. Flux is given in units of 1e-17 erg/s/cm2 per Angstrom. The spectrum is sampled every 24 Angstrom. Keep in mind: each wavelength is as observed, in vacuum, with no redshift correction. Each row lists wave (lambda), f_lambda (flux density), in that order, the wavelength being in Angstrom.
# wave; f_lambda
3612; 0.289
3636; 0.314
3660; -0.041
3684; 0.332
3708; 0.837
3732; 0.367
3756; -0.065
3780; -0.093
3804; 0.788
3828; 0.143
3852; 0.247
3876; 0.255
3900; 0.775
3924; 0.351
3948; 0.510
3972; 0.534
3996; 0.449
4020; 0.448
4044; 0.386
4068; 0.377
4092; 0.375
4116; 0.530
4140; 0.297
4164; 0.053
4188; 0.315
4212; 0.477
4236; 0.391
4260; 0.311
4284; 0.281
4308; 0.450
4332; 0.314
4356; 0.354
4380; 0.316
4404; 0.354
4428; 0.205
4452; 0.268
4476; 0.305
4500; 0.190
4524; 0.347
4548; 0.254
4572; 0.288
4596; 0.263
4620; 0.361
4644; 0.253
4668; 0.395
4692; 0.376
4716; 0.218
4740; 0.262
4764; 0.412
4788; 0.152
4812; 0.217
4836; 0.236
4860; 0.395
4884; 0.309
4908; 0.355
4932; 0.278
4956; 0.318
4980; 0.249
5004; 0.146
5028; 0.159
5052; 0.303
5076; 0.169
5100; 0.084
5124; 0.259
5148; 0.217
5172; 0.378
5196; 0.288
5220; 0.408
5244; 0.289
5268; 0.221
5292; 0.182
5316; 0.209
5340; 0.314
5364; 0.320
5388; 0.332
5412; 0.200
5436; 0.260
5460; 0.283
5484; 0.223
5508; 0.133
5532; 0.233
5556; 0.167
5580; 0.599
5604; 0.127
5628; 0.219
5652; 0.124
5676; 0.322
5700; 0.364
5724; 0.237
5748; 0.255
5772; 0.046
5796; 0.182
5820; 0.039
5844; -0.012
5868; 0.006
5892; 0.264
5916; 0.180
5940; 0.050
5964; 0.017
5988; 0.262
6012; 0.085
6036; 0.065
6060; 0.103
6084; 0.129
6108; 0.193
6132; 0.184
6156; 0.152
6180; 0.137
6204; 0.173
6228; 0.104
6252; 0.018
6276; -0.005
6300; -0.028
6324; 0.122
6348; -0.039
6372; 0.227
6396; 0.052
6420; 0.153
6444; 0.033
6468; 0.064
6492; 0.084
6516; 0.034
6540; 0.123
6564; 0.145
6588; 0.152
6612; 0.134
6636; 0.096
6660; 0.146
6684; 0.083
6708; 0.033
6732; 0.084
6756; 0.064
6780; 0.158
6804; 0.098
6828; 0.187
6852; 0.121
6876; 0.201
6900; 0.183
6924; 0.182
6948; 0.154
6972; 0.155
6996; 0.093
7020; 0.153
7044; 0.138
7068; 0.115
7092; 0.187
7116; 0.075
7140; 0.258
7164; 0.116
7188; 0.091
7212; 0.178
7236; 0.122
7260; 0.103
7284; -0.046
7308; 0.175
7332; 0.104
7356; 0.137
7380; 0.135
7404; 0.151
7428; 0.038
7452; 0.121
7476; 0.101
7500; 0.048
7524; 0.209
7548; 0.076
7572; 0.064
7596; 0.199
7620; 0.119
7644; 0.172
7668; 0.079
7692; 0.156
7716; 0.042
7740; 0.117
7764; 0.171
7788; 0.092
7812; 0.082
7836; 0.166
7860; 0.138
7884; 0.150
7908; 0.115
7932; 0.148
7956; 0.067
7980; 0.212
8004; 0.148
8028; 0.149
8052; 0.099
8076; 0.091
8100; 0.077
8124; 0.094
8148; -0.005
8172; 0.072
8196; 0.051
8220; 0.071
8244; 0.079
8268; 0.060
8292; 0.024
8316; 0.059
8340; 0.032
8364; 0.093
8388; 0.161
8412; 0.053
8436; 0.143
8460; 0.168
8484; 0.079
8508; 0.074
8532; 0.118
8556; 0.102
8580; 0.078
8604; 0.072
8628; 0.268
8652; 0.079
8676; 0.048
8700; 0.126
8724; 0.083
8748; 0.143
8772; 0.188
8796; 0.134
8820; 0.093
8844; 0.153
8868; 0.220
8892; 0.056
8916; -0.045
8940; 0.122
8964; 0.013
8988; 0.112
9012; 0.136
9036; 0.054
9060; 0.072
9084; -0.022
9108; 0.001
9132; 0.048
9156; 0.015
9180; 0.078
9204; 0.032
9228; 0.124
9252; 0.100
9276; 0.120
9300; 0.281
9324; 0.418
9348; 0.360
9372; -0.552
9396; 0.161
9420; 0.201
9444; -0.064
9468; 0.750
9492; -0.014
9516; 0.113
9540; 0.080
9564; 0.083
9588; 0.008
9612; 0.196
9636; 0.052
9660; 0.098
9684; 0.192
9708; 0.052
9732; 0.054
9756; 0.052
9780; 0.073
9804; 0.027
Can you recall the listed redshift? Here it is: 1.504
